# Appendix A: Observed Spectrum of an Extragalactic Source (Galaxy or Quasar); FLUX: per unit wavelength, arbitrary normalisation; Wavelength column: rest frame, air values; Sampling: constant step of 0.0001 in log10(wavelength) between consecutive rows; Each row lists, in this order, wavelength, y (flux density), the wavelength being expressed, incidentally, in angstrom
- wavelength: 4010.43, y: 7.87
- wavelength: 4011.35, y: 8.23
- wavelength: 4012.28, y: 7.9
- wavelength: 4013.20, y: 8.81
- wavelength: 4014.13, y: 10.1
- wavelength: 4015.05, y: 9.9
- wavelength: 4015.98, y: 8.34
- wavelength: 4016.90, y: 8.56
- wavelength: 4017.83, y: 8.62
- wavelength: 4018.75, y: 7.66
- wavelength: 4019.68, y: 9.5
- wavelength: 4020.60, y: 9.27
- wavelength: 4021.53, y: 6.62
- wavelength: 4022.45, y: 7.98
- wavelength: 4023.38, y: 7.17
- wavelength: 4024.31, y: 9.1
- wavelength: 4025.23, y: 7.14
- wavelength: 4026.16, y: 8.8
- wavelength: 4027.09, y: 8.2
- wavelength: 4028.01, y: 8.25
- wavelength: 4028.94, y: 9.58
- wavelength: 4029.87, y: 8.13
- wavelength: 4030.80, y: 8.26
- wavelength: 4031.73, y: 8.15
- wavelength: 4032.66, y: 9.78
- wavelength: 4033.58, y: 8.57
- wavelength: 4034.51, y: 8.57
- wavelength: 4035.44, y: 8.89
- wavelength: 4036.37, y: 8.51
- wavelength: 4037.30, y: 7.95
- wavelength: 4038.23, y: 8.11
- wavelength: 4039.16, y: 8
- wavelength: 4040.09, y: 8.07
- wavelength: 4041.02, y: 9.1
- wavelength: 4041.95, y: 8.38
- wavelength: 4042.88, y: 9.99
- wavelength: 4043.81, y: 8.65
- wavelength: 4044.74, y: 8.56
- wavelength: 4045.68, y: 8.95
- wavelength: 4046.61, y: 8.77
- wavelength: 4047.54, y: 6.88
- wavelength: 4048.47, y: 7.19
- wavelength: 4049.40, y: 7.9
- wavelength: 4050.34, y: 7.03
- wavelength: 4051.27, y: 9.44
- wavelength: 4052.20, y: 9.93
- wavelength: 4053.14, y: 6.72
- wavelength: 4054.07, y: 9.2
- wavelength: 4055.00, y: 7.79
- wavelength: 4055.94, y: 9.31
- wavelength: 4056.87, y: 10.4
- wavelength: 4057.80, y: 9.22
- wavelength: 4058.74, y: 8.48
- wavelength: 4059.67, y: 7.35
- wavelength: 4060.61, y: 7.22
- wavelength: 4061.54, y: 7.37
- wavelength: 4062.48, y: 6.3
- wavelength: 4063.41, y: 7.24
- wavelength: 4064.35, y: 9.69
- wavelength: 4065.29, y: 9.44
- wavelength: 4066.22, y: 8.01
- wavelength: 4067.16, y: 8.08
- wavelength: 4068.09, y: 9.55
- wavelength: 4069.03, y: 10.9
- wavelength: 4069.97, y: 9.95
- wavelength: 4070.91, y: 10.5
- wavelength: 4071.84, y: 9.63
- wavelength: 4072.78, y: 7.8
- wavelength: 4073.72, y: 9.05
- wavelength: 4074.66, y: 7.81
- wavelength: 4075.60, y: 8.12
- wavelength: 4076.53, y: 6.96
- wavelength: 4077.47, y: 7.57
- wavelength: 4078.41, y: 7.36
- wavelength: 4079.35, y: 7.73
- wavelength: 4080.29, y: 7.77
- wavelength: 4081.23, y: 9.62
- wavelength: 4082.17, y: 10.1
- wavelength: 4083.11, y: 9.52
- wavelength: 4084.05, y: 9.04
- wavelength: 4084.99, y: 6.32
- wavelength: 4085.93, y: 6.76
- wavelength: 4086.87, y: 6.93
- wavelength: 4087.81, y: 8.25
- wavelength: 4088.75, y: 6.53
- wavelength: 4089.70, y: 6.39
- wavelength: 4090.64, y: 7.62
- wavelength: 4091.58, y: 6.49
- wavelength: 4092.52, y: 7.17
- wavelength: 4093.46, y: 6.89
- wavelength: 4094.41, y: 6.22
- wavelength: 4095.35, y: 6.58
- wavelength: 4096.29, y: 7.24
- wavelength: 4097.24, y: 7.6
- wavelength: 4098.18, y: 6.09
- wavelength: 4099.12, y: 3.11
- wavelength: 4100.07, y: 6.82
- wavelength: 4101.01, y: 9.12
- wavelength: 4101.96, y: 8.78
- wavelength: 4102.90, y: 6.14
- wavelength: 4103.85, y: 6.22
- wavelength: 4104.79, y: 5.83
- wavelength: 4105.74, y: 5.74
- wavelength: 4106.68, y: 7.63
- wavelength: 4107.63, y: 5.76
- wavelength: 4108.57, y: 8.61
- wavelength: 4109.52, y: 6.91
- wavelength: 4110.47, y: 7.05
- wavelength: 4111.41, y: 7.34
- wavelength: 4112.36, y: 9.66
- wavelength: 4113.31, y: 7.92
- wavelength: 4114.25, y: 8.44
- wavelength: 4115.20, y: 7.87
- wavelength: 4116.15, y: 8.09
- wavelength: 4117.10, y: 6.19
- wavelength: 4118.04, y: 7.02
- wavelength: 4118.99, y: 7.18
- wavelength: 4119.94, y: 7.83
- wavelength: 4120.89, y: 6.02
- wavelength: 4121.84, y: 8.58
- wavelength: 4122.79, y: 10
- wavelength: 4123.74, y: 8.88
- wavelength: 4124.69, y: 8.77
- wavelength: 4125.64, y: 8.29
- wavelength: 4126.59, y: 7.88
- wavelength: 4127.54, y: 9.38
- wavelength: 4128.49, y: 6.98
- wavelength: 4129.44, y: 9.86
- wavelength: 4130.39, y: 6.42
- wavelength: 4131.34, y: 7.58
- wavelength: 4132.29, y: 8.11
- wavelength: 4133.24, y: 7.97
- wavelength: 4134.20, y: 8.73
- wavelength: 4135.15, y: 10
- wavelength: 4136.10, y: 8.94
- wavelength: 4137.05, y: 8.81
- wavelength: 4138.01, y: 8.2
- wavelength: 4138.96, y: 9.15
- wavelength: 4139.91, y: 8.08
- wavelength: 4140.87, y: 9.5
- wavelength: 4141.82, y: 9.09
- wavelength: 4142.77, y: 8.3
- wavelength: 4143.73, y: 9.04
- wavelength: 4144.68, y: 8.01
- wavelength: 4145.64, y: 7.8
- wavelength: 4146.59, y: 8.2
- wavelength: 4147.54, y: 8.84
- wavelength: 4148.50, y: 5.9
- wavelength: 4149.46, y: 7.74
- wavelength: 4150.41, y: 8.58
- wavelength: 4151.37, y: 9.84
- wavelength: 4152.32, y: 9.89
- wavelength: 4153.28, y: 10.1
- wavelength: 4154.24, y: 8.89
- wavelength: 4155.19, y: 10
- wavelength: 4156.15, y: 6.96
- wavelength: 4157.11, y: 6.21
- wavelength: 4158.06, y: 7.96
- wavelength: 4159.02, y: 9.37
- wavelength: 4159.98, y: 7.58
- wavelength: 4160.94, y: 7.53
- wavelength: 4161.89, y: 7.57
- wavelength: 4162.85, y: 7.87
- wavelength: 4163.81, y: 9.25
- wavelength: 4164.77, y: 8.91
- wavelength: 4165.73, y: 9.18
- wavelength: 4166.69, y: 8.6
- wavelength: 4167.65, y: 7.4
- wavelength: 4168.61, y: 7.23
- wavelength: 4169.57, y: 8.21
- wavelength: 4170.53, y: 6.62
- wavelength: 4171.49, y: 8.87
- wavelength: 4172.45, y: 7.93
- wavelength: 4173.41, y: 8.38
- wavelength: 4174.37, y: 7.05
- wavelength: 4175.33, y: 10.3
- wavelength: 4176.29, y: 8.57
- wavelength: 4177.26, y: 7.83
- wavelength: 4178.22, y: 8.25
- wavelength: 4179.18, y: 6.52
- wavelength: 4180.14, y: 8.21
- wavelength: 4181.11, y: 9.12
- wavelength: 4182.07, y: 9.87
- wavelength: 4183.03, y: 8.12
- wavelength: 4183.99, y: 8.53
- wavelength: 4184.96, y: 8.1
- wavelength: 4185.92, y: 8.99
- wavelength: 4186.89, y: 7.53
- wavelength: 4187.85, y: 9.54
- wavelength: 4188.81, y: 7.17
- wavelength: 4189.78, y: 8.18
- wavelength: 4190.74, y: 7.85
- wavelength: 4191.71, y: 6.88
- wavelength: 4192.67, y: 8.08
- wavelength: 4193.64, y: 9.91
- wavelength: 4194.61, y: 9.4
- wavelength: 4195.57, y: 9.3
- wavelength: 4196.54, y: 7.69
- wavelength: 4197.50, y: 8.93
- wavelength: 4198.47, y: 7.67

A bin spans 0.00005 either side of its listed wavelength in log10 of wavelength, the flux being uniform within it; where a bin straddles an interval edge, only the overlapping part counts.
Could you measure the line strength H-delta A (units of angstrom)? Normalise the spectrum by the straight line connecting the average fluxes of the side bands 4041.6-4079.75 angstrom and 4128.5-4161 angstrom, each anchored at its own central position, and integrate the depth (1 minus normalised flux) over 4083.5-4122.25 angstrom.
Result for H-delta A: 6.1 angstrom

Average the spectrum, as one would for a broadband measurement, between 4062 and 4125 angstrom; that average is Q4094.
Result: 7.73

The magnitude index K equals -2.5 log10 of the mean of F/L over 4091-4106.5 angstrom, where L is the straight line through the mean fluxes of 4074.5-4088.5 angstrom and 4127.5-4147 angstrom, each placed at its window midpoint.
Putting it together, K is 0.22 mag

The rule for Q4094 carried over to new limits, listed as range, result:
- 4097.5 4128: 7.48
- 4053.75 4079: 8.52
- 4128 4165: 8.4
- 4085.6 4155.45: 7.81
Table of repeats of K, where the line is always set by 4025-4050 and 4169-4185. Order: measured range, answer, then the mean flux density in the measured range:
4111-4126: 0.04 mag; 8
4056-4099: 0.05 mag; 7.99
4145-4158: -0.01 mag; 8.36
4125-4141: -0.02 mag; 8.44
